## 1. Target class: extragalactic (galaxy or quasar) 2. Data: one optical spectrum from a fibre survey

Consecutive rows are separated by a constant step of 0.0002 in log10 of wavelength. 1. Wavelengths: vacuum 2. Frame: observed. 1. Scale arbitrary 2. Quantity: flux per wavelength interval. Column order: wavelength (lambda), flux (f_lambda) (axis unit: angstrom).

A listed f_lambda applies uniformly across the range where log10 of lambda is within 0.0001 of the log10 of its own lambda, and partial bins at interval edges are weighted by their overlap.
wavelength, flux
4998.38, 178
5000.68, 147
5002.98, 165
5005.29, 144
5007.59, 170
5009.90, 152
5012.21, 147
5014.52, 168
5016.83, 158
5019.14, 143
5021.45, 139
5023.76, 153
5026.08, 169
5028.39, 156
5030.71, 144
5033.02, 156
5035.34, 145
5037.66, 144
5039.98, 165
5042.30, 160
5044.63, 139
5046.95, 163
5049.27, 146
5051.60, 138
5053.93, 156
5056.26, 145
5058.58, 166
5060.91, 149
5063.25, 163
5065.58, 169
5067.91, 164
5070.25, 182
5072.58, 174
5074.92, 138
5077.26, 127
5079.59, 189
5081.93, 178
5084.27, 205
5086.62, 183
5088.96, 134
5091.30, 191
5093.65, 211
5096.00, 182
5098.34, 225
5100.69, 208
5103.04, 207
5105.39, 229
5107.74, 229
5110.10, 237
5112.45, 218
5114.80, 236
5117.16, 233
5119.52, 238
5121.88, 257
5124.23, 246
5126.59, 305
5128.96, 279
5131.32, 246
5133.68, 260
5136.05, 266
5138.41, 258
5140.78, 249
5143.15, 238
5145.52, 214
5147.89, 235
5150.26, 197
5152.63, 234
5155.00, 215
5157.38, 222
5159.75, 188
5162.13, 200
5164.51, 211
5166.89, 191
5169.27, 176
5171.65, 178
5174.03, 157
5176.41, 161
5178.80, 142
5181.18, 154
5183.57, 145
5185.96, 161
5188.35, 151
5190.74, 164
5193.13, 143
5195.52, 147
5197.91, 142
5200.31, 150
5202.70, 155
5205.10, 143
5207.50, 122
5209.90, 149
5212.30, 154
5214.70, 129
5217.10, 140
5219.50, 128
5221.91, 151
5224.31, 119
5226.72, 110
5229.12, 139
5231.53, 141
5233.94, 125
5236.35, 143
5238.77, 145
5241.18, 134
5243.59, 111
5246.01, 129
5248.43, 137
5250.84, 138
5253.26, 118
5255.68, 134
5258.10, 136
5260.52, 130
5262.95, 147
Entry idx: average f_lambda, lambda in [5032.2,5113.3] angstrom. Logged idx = 175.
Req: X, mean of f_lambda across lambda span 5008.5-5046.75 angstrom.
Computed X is 153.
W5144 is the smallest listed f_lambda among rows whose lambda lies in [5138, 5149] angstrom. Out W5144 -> 214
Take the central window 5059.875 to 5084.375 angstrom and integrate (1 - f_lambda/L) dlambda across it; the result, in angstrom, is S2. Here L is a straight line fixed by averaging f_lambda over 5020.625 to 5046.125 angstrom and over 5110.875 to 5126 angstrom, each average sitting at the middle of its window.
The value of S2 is 3.4 angstrom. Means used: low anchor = 152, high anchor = 241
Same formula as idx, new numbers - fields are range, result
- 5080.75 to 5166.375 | 224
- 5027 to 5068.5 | 154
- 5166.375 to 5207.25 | 155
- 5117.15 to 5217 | 194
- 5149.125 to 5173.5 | 200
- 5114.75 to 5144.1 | 255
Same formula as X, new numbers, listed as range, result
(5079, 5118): 206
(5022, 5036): 154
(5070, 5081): 161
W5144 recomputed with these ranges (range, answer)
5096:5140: 182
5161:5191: 142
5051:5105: 127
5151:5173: 176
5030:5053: 138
